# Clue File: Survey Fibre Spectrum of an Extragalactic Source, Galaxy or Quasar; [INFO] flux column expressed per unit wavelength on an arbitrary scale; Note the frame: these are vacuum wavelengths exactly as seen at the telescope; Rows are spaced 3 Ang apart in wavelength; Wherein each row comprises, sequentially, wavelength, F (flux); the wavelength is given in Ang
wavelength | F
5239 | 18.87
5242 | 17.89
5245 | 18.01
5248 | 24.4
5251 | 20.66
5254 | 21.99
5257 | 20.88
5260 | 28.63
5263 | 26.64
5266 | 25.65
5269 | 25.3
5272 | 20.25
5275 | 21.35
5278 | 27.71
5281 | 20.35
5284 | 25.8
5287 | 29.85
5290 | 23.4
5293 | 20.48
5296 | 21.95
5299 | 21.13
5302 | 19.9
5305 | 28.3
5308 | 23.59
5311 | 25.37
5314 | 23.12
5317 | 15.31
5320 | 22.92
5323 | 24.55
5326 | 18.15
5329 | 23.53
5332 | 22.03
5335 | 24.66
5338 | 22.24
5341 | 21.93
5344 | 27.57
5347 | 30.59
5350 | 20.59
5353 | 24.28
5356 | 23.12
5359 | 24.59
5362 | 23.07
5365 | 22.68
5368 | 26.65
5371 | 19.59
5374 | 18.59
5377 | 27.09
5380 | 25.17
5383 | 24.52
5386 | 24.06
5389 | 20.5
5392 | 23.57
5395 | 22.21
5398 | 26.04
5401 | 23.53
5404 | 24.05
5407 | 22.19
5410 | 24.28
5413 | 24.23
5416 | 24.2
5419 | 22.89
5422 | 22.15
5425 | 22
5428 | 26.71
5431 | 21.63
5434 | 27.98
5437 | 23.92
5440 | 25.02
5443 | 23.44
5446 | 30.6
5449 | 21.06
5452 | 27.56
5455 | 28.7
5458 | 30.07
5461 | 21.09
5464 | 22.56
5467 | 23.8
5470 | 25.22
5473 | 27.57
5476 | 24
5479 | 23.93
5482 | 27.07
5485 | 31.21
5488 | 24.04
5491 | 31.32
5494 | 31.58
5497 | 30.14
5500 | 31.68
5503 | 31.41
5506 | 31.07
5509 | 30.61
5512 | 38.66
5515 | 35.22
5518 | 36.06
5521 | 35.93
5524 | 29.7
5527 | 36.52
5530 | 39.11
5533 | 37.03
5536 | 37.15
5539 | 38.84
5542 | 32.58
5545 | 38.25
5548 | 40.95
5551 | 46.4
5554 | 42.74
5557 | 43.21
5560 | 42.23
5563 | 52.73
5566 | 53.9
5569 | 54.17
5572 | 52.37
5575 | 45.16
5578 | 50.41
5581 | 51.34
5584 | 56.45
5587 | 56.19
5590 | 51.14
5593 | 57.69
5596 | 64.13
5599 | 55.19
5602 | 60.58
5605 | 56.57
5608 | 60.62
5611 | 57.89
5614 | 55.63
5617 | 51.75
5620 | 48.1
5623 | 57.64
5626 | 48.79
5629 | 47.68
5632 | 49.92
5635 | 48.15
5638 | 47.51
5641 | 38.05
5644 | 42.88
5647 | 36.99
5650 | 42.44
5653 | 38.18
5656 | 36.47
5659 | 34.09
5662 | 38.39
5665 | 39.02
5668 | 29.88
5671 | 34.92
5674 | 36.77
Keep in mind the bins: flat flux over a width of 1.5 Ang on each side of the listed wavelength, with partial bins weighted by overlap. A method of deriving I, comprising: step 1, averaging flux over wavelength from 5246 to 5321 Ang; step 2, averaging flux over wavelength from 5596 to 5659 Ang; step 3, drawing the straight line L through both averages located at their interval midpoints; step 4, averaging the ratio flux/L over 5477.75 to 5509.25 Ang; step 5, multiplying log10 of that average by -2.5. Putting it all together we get 0.31 mag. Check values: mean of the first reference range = 23.4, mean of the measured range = 29.5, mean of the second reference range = 49.1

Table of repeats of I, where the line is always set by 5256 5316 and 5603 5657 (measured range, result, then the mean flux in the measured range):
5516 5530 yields 0.16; 35.1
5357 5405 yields 0.29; 23.5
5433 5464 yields 0.35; 25.7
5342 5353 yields 0.10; 25.8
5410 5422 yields 0.37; 23.6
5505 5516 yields 0.17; 34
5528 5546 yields 0.13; 37.1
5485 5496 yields 0.29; 29.3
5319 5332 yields 0.20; 22.2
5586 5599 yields -0.24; 57.1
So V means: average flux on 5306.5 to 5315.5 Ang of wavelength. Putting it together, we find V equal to 24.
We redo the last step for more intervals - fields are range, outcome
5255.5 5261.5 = 24.8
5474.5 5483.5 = 25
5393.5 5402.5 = 23.9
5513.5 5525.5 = 34.2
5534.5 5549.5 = 37.6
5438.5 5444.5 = 24.2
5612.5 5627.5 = 52.4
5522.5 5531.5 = 35.1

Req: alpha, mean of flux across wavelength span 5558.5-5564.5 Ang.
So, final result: 47.5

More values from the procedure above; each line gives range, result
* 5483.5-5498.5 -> 29.7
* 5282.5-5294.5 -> 24.9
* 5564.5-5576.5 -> 51.4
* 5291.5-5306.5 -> 22.4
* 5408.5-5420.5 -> 23.9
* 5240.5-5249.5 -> 20.1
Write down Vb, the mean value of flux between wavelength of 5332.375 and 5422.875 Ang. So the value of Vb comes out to 23.7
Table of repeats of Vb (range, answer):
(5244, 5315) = 23.6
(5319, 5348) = 23.7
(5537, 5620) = 50.6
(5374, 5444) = 23.9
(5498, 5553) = 36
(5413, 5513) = 26.7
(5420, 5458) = 25.2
